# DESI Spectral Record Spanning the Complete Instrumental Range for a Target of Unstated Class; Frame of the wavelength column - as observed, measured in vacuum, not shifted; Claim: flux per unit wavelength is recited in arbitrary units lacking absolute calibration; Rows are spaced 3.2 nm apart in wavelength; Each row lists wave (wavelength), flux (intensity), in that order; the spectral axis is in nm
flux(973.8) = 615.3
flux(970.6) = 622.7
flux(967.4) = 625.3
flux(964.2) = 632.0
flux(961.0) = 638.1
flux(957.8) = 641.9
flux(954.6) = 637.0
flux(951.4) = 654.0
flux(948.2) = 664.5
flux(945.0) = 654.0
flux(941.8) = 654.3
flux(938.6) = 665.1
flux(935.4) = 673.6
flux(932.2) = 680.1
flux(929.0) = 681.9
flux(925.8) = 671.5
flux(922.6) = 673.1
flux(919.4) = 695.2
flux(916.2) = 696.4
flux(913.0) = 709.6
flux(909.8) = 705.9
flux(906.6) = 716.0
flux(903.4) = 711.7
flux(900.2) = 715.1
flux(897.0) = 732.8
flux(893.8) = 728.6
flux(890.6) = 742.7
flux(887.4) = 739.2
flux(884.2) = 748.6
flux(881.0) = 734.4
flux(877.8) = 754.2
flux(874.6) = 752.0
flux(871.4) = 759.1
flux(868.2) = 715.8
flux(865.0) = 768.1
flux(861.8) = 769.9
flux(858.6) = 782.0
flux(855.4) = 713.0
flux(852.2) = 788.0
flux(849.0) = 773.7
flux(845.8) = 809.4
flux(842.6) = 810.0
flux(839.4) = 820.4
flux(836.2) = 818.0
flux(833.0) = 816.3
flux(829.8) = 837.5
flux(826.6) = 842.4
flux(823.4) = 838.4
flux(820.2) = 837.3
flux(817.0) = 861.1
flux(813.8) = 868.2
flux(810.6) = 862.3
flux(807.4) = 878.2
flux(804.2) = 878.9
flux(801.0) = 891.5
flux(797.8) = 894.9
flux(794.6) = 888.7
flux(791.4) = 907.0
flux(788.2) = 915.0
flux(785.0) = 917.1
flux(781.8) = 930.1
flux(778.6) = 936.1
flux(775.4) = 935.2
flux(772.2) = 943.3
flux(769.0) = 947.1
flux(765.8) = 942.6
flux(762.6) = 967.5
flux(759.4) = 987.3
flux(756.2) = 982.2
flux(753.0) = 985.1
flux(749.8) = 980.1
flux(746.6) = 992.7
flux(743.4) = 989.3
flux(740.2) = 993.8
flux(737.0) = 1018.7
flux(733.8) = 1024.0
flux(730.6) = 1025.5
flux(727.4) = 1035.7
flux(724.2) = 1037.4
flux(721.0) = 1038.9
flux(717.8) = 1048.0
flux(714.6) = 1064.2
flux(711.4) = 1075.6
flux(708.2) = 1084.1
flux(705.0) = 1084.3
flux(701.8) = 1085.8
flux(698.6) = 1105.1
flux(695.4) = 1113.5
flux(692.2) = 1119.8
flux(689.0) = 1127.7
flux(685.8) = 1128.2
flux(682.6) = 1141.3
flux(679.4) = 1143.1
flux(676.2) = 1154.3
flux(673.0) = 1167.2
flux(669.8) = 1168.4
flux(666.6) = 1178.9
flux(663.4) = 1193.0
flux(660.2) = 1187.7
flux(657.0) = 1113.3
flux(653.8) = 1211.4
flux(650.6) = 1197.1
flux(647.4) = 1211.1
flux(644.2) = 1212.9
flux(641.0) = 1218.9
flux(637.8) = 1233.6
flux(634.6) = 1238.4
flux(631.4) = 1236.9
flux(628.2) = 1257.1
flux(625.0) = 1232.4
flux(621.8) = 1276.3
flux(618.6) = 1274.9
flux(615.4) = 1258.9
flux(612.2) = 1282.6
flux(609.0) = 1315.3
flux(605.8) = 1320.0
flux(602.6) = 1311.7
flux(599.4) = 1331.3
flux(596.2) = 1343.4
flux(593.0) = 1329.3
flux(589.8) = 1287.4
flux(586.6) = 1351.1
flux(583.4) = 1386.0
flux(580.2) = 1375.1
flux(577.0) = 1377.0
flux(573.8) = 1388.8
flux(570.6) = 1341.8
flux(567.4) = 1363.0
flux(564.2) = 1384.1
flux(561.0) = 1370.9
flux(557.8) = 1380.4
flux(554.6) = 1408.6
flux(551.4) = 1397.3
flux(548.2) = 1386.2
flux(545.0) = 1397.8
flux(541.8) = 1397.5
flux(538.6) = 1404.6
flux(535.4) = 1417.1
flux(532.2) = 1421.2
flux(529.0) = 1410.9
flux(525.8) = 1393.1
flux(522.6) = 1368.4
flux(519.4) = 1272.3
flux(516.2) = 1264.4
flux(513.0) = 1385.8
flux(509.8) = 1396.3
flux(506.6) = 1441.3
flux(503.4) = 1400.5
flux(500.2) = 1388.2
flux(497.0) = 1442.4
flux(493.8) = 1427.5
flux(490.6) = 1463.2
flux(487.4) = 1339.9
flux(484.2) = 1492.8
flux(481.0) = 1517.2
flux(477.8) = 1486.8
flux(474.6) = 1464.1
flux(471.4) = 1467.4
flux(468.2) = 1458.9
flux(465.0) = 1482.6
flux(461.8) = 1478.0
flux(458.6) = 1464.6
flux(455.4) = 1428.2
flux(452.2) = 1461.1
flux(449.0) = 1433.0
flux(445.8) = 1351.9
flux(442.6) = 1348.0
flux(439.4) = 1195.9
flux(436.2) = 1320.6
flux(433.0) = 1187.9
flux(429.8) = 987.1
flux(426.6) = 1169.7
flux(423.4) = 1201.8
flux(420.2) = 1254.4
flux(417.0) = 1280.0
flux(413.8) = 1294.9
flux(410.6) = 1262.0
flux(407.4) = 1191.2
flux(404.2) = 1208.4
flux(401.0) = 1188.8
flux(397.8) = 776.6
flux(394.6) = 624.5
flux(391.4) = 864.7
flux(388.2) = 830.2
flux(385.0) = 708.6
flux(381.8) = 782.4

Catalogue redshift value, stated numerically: 0.00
